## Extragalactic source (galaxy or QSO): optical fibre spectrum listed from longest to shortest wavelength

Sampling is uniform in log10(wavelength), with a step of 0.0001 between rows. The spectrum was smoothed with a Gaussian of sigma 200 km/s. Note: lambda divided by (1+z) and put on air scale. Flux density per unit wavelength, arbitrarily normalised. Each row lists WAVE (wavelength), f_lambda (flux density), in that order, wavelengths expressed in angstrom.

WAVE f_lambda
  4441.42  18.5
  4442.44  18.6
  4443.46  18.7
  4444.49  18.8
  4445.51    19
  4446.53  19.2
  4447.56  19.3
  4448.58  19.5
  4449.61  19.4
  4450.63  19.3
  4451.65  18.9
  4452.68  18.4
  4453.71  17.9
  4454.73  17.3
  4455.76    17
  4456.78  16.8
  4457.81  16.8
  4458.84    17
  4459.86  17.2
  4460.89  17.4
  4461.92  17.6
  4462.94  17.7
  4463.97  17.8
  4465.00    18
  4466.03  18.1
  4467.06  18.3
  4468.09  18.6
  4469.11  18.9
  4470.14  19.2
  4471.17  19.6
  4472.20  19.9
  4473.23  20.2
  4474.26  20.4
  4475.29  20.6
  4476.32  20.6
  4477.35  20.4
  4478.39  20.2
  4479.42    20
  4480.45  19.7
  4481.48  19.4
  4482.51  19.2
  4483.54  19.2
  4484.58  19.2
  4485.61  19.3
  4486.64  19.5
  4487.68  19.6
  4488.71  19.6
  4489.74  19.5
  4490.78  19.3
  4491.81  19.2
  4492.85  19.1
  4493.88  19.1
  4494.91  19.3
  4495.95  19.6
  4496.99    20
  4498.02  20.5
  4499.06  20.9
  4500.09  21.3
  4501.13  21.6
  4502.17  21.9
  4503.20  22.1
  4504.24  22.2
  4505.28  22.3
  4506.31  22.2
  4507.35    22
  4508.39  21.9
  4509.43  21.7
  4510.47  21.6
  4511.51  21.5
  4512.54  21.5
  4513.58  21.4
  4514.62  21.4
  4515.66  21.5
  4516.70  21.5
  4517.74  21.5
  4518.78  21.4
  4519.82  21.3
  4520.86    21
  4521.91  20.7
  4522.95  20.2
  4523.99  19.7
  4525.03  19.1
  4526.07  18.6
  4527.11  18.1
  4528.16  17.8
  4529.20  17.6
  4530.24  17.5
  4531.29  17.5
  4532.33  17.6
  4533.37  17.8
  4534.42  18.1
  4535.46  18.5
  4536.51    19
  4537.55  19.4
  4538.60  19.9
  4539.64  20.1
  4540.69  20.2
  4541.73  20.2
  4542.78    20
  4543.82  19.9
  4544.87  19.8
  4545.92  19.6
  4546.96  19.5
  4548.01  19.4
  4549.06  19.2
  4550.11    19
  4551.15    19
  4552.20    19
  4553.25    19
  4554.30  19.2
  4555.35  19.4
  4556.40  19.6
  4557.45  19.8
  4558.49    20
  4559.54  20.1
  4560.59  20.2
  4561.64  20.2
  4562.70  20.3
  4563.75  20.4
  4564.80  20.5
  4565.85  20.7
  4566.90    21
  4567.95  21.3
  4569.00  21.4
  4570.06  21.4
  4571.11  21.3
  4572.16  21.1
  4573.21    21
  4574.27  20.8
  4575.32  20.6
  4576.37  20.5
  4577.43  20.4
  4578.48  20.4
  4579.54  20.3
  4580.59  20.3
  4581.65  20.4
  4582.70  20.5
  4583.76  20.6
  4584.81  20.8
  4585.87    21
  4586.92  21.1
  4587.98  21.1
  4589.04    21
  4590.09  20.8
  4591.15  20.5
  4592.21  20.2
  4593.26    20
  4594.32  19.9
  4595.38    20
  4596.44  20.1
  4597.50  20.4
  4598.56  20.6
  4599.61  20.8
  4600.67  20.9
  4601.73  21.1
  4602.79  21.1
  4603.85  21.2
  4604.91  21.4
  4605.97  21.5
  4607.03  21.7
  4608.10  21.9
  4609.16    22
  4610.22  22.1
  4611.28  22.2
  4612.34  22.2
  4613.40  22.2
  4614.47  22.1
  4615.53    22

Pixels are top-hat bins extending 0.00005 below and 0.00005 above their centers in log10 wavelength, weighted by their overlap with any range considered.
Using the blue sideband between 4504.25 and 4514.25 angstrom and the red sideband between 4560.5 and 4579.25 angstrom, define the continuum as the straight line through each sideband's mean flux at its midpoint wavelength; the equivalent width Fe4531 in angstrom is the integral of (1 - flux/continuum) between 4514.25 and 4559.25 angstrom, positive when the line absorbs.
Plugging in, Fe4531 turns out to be 3.9 angstrom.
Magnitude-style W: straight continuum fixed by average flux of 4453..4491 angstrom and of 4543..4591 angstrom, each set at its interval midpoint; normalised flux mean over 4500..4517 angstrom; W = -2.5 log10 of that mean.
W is -0.125 mag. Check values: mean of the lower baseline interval 18.8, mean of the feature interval 21.8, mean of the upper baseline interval 20.3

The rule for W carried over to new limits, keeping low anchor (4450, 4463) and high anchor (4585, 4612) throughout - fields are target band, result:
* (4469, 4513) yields -0.105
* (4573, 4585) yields 0.000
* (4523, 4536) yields 0.066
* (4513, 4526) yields -0.091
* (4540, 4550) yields 0.001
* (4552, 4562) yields 0.019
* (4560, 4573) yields -0.030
